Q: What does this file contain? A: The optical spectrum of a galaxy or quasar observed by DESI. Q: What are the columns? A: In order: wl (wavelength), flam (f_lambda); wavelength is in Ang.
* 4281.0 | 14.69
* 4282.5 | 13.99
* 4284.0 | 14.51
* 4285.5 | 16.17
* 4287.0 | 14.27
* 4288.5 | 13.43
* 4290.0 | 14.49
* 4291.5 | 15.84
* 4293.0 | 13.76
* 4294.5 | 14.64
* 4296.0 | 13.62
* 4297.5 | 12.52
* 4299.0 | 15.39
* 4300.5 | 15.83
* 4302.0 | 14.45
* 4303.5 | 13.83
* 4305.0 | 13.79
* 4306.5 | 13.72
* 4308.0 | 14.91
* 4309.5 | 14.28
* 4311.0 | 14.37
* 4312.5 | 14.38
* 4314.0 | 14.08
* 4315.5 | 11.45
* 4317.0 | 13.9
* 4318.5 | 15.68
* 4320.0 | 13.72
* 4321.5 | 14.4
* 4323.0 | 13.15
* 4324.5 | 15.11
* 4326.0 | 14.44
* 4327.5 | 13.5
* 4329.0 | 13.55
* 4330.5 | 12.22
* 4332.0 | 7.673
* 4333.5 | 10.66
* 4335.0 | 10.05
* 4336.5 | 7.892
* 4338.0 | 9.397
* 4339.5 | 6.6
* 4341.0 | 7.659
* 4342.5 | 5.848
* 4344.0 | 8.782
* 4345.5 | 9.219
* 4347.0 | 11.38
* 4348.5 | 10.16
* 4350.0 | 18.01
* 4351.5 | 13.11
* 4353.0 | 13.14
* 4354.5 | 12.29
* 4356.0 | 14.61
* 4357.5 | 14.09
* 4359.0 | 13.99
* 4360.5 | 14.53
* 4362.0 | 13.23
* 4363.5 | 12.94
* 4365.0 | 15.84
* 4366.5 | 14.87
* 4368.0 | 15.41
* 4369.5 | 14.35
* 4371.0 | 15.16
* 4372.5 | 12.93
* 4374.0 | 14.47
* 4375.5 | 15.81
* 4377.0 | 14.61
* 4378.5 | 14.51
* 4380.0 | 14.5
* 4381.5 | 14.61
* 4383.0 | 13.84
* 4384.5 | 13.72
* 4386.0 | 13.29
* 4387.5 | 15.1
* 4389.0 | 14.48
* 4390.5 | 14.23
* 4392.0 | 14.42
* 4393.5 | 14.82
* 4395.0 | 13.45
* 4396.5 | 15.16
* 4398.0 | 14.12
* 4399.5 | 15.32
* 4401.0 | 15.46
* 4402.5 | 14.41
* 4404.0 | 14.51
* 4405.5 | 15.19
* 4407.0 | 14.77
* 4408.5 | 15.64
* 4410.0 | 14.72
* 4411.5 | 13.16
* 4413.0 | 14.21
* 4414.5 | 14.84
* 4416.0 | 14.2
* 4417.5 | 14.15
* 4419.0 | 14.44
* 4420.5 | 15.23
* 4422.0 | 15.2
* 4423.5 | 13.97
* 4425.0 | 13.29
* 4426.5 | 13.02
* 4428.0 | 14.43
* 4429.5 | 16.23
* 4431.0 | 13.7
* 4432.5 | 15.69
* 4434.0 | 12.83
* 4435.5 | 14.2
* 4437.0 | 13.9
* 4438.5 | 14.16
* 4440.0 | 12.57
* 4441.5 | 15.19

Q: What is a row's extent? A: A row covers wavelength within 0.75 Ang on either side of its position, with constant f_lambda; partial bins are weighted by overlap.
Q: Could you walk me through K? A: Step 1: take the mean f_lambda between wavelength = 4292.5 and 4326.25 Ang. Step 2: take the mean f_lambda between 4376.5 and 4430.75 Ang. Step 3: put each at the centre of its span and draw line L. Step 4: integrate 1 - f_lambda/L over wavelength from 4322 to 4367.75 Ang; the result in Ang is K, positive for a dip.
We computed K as 7.3 Ang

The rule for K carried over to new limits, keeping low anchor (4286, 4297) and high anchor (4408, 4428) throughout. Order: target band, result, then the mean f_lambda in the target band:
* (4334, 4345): 4.8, 8.12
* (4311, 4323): 0.3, 13.9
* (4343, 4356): 2.1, 12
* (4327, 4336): 2.0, 11.1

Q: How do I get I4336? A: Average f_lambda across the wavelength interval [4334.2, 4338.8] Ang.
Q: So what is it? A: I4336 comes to 9.1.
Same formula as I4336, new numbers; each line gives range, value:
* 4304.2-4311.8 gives 14.2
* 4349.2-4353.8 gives 14.7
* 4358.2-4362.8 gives 13.9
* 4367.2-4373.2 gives 14.5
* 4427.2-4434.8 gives 14.6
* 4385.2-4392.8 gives 14.3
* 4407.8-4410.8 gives 15.1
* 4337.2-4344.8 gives 7.67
